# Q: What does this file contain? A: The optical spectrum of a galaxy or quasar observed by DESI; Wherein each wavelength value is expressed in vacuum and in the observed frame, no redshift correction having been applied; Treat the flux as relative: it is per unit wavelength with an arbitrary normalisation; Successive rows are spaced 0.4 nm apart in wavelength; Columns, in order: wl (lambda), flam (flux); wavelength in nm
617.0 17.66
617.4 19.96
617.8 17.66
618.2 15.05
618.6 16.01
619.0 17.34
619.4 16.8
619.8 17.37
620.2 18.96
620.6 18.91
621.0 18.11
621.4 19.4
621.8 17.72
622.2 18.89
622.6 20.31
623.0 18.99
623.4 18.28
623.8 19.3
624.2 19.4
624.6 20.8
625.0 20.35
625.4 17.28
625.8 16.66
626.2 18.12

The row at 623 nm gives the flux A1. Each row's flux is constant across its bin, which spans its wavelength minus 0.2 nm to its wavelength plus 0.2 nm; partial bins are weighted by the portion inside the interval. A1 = 18.99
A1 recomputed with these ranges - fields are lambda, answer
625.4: 17.28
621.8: 17.72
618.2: 15.05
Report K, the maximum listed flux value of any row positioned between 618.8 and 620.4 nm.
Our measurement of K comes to 18.96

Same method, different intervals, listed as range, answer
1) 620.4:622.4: 19.4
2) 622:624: 20.31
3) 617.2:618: 19.96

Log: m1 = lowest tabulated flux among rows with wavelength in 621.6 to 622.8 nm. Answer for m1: 17.72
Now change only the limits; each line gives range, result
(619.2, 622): 16.8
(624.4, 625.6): 17.28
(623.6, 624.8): 19.3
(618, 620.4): 15.05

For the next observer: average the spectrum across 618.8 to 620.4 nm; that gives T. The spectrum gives 17.6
